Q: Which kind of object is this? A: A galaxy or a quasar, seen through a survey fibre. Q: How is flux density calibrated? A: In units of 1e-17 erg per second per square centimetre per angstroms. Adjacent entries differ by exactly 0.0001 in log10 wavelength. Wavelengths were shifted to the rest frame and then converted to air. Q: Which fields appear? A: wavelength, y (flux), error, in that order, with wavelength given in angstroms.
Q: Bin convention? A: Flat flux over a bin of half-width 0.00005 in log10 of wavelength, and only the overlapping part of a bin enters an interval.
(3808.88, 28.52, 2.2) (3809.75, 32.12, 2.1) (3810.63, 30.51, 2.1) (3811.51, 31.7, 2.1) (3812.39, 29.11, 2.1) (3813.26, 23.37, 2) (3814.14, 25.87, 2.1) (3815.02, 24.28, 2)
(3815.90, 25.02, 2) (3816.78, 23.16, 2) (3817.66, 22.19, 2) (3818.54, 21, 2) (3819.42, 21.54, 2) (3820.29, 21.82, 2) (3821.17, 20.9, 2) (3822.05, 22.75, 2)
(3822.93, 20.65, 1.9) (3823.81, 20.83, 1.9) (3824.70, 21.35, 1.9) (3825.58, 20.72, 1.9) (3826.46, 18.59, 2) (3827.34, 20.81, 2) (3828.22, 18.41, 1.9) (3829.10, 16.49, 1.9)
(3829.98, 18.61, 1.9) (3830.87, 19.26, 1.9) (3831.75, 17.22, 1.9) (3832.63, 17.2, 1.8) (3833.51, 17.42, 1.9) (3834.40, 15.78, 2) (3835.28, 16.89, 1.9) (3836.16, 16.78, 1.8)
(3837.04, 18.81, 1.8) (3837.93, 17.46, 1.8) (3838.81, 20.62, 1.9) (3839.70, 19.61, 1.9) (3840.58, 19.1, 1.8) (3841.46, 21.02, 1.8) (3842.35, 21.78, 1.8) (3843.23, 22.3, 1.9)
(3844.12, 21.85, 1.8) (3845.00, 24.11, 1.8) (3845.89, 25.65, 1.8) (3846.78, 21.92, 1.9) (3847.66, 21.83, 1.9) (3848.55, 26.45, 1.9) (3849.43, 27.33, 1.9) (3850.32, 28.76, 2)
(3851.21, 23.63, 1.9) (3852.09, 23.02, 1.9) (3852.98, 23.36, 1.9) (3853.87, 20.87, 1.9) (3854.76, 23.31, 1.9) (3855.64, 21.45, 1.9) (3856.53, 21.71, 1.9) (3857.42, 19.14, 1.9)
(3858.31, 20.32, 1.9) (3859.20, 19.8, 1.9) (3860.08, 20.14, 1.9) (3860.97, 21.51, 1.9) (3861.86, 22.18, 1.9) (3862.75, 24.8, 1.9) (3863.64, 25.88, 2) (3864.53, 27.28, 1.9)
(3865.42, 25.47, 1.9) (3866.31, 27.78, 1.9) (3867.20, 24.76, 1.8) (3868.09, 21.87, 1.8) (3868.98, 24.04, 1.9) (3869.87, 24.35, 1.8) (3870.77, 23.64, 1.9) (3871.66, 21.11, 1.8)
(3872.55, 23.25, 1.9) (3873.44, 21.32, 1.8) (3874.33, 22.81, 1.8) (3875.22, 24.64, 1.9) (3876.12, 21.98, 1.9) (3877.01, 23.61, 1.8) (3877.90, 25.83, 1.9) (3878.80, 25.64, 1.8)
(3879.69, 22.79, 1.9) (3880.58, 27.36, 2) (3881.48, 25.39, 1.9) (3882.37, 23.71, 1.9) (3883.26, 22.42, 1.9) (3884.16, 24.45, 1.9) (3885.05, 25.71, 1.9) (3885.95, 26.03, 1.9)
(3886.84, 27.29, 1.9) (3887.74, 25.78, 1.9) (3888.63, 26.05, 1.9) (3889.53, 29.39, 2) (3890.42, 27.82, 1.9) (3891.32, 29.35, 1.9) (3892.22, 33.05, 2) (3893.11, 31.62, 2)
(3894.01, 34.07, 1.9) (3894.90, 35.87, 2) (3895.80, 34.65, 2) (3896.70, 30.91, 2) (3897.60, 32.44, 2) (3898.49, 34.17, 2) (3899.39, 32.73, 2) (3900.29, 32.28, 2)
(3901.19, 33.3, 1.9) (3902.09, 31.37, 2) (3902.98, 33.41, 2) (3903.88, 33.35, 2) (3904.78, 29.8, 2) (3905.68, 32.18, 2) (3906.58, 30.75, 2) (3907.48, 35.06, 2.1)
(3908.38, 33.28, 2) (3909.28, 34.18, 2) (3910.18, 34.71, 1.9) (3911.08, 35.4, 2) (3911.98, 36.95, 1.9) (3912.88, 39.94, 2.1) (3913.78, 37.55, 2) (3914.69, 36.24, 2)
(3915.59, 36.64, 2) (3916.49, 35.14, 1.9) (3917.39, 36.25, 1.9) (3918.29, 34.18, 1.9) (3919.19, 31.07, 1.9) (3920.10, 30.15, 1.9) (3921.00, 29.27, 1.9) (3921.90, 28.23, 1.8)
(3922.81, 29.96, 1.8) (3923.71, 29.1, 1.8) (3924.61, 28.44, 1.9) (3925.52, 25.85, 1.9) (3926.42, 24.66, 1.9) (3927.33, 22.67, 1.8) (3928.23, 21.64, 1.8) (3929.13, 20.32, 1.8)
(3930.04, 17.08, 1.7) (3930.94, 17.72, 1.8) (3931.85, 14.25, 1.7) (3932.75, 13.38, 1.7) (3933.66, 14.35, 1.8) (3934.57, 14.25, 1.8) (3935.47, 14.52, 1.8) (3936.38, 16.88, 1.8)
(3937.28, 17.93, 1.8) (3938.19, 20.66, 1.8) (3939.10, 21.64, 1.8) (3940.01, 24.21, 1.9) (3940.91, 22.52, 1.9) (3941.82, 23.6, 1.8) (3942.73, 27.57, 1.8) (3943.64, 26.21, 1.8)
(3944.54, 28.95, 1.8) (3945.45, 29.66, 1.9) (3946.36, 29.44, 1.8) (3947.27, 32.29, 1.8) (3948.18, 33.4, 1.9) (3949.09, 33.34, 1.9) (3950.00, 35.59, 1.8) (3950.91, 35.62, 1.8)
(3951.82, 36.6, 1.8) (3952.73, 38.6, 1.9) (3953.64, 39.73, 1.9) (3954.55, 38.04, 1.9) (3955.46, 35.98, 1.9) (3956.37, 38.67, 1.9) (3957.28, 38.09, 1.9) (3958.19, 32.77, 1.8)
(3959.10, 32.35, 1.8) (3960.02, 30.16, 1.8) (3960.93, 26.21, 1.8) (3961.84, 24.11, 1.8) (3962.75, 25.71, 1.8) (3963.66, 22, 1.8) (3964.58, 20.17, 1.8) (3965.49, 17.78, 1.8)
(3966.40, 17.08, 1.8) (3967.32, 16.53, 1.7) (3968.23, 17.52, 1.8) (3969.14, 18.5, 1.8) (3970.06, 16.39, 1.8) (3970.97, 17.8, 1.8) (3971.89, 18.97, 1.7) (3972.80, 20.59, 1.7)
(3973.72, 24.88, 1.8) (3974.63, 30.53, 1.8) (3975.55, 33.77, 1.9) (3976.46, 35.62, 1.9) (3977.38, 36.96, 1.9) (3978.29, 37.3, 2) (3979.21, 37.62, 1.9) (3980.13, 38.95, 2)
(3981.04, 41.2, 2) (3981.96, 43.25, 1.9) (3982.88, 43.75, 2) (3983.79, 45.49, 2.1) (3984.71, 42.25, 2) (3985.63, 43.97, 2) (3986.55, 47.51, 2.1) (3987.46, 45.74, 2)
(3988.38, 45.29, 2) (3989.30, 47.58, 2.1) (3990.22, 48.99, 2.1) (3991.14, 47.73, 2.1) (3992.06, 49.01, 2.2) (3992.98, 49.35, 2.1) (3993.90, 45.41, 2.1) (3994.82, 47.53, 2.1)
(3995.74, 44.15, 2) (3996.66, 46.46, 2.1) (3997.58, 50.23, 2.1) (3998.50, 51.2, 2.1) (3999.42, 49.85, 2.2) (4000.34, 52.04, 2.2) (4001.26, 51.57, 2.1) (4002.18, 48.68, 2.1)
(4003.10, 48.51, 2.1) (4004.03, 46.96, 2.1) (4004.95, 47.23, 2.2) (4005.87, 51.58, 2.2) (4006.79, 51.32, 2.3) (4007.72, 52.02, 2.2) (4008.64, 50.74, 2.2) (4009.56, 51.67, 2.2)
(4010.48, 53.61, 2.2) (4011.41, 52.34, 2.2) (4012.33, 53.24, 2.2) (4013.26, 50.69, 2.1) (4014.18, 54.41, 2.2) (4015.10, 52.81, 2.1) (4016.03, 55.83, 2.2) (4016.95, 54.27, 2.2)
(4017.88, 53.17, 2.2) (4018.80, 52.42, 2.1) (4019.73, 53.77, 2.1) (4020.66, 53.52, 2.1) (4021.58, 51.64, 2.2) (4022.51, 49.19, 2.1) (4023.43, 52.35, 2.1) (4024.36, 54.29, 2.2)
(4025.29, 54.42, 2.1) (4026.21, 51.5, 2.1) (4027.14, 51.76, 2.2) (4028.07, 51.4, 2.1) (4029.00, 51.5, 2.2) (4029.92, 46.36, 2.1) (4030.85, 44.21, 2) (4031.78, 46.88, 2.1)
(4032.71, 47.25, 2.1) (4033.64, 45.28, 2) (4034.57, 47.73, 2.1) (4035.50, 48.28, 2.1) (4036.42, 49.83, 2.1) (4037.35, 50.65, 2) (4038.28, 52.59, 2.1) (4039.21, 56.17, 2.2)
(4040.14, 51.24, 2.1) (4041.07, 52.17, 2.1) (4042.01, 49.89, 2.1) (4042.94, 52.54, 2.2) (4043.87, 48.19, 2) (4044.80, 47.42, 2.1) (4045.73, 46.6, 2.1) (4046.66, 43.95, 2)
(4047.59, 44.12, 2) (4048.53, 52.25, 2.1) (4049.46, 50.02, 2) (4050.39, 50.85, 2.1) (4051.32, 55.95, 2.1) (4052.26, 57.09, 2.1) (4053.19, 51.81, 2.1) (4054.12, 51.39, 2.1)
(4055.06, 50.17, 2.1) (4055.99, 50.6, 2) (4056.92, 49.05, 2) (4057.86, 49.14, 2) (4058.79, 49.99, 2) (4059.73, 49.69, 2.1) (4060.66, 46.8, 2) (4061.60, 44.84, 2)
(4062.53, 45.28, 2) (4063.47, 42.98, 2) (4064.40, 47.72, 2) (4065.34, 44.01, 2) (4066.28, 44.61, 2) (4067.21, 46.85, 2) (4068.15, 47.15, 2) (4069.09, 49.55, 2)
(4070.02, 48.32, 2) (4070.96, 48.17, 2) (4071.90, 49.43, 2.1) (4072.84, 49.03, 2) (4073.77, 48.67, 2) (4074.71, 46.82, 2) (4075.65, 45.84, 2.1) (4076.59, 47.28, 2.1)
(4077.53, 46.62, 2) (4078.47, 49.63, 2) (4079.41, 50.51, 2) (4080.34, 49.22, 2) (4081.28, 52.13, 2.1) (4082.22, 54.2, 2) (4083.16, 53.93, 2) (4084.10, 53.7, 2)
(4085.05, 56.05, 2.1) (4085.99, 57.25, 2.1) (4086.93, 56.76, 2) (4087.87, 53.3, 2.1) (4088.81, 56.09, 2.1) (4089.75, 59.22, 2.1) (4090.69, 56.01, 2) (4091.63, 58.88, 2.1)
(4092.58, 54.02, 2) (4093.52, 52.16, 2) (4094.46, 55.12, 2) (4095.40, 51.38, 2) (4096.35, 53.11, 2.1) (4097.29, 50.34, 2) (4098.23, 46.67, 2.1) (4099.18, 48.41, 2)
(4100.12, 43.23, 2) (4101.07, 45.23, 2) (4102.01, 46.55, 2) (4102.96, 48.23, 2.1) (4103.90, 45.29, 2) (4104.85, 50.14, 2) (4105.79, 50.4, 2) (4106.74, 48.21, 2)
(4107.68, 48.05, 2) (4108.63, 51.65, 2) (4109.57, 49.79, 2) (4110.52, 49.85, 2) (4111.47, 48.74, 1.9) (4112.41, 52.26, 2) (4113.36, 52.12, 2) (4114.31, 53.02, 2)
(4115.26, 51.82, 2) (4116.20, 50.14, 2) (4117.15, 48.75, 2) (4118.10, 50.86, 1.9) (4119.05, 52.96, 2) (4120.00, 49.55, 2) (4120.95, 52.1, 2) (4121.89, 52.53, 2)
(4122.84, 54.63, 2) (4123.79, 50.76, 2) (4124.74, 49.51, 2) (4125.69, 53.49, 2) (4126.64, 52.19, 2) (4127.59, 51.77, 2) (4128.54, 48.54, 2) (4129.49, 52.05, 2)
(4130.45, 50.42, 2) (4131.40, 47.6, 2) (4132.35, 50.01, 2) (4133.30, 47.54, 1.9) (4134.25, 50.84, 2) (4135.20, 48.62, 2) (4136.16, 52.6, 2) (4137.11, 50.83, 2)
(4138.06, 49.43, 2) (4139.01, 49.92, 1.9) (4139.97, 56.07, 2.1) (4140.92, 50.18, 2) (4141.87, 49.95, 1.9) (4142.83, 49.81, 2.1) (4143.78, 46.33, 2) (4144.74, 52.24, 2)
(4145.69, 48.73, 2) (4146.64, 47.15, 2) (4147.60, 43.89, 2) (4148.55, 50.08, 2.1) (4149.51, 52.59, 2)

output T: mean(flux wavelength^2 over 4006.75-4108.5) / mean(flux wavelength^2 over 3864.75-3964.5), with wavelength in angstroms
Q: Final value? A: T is 1.9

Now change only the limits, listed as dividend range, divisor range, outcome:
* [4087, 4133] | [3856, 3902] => 2.18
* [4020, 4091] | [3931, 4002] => 1.59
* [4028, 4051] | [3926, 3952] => 2.18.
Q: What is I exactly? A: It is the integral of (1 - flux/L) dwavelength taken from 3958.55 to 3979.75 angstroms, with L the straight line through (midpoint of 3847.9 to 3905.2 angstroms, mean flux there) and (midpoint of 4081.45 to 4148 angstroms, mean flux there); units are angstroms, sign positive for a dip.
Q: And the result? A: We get 6.3 angstroms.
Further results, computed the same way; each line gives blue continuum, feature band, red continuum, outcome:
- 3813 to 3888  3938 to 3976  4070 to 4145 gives 7.2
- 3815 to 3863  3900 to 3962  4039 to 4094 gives 6.5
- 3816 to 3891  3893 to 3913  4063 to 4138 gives -3.9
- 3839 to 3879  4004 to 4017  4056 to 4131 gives -3.6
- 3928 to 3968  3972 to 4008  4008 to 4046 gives -4.0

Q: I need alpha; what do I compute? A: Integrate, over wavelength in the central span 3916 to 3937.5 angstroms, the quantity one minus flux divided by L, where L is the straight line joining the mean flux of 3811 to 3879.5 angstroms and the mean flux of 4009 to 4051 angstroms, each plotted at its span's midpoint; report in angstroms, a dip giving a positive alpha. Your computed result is 6.73 angstroms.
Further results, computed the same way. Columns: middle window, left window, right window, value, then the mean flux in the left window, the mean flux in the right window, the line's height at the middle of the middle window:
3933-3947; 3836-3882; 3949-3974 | 2.3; 23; 27.4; 26.5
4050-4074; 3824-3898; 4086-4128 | -1.4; 23.5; 51.3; 46.2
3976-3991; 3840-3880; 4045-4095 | -1.3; 23.2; 50.4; 39.2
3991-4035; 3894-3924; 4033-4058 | -4.1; 33.4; 50.2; 46.2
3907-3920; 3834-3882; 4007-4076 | -1.8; 22.7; 50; 30.9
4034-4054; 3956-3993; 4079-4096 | -1.8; 33.2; 54.5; 46.3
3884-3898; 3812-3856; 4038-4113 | -0.7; 21.4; 50.1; 28.2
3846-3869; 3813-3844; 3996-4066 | 1.0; 20.3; 50.2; 24.6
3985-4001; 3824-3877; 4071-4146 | -4.2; 21.7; 50.8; 37.8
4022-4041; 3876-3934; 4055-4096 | -2.2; 29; 50.4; 44.9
